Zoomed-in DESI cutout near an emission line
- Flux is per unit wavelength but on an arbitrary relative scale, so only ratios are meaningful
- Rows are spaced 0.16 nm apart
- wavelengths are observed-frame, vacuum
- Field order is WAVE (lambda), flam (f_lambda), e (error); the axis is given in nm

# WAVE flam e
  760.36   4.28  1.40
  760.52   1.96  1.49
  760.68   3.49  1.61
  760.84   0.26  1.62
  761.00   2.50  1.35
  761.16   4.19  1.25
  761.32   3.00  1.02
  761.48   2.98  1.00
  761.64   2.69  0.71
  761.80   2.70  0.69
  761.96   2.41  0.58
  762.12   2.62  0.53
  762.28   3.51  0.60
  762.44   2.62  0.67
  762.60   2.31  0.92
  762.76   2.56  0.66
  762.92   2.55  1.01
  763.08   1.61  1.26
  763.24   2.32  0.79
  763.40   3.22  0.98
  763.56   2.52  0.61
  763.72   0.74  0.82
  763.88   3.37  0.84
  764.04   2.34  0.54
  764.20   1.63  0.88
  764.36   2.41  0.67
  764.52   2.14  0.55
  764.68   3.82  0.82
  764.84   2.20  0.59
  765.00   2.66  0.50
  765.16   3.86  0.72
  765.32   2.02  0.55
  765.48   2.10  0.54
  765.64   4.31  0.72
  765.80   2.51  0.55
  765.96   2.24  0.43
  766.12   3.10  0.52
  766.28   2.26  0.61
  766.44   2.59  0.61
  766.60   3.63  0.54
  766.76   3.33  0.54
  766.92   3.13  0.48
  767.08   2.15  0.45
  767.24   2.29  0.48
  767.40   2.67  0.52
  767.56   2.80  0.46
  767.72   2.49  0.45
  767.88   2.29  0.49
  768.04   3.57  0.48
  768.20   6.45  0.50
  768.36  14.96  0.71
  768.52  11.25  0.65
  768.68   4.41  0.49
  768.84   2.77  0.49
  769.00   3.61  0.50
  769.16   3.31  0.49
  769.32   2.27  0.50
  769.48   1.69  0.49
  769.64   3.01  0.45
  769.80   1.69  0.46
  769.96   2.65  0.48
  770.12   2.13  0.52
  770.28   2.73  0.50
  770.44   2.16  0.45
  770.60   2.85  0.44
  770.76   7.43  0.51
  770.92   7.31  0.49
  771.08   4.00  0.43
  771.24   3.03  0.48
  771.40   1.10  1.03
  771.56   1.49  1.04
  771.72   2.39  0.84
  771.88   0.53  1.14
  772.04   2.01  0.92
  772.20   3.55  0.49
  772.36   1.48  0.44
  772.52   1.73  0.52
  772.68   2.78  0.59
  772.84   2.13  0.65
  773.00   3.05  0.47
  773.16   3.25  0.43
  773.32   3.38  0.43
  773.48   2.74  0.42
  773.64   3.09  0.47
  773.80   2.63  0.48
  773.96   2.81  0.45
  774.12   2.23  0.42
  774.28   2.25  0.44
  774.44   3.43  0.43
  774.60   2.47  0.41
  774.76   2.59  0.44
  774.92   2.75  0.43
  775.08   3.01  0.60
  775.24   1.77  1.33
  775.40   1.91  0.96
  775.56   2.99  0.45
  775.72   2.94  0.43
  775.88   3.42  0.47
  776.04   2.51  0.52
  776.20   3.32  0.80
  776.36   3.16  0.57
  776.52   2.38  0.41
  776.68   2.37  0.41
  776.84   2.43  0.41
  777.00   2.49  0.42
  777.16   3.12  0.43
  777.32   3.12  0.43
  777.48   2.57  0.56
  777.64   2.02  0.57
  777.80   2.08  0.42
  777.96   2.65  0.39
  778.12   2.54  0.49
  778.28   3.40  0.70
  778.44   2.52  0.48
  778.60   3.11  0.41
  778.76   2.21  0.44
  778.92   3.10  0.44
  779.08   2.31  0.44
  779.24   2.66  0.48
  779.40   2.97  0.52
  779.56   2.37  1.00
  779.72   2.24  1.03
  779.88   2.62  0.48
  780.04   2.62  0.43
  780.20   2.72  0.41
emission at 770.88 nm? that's [N II]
